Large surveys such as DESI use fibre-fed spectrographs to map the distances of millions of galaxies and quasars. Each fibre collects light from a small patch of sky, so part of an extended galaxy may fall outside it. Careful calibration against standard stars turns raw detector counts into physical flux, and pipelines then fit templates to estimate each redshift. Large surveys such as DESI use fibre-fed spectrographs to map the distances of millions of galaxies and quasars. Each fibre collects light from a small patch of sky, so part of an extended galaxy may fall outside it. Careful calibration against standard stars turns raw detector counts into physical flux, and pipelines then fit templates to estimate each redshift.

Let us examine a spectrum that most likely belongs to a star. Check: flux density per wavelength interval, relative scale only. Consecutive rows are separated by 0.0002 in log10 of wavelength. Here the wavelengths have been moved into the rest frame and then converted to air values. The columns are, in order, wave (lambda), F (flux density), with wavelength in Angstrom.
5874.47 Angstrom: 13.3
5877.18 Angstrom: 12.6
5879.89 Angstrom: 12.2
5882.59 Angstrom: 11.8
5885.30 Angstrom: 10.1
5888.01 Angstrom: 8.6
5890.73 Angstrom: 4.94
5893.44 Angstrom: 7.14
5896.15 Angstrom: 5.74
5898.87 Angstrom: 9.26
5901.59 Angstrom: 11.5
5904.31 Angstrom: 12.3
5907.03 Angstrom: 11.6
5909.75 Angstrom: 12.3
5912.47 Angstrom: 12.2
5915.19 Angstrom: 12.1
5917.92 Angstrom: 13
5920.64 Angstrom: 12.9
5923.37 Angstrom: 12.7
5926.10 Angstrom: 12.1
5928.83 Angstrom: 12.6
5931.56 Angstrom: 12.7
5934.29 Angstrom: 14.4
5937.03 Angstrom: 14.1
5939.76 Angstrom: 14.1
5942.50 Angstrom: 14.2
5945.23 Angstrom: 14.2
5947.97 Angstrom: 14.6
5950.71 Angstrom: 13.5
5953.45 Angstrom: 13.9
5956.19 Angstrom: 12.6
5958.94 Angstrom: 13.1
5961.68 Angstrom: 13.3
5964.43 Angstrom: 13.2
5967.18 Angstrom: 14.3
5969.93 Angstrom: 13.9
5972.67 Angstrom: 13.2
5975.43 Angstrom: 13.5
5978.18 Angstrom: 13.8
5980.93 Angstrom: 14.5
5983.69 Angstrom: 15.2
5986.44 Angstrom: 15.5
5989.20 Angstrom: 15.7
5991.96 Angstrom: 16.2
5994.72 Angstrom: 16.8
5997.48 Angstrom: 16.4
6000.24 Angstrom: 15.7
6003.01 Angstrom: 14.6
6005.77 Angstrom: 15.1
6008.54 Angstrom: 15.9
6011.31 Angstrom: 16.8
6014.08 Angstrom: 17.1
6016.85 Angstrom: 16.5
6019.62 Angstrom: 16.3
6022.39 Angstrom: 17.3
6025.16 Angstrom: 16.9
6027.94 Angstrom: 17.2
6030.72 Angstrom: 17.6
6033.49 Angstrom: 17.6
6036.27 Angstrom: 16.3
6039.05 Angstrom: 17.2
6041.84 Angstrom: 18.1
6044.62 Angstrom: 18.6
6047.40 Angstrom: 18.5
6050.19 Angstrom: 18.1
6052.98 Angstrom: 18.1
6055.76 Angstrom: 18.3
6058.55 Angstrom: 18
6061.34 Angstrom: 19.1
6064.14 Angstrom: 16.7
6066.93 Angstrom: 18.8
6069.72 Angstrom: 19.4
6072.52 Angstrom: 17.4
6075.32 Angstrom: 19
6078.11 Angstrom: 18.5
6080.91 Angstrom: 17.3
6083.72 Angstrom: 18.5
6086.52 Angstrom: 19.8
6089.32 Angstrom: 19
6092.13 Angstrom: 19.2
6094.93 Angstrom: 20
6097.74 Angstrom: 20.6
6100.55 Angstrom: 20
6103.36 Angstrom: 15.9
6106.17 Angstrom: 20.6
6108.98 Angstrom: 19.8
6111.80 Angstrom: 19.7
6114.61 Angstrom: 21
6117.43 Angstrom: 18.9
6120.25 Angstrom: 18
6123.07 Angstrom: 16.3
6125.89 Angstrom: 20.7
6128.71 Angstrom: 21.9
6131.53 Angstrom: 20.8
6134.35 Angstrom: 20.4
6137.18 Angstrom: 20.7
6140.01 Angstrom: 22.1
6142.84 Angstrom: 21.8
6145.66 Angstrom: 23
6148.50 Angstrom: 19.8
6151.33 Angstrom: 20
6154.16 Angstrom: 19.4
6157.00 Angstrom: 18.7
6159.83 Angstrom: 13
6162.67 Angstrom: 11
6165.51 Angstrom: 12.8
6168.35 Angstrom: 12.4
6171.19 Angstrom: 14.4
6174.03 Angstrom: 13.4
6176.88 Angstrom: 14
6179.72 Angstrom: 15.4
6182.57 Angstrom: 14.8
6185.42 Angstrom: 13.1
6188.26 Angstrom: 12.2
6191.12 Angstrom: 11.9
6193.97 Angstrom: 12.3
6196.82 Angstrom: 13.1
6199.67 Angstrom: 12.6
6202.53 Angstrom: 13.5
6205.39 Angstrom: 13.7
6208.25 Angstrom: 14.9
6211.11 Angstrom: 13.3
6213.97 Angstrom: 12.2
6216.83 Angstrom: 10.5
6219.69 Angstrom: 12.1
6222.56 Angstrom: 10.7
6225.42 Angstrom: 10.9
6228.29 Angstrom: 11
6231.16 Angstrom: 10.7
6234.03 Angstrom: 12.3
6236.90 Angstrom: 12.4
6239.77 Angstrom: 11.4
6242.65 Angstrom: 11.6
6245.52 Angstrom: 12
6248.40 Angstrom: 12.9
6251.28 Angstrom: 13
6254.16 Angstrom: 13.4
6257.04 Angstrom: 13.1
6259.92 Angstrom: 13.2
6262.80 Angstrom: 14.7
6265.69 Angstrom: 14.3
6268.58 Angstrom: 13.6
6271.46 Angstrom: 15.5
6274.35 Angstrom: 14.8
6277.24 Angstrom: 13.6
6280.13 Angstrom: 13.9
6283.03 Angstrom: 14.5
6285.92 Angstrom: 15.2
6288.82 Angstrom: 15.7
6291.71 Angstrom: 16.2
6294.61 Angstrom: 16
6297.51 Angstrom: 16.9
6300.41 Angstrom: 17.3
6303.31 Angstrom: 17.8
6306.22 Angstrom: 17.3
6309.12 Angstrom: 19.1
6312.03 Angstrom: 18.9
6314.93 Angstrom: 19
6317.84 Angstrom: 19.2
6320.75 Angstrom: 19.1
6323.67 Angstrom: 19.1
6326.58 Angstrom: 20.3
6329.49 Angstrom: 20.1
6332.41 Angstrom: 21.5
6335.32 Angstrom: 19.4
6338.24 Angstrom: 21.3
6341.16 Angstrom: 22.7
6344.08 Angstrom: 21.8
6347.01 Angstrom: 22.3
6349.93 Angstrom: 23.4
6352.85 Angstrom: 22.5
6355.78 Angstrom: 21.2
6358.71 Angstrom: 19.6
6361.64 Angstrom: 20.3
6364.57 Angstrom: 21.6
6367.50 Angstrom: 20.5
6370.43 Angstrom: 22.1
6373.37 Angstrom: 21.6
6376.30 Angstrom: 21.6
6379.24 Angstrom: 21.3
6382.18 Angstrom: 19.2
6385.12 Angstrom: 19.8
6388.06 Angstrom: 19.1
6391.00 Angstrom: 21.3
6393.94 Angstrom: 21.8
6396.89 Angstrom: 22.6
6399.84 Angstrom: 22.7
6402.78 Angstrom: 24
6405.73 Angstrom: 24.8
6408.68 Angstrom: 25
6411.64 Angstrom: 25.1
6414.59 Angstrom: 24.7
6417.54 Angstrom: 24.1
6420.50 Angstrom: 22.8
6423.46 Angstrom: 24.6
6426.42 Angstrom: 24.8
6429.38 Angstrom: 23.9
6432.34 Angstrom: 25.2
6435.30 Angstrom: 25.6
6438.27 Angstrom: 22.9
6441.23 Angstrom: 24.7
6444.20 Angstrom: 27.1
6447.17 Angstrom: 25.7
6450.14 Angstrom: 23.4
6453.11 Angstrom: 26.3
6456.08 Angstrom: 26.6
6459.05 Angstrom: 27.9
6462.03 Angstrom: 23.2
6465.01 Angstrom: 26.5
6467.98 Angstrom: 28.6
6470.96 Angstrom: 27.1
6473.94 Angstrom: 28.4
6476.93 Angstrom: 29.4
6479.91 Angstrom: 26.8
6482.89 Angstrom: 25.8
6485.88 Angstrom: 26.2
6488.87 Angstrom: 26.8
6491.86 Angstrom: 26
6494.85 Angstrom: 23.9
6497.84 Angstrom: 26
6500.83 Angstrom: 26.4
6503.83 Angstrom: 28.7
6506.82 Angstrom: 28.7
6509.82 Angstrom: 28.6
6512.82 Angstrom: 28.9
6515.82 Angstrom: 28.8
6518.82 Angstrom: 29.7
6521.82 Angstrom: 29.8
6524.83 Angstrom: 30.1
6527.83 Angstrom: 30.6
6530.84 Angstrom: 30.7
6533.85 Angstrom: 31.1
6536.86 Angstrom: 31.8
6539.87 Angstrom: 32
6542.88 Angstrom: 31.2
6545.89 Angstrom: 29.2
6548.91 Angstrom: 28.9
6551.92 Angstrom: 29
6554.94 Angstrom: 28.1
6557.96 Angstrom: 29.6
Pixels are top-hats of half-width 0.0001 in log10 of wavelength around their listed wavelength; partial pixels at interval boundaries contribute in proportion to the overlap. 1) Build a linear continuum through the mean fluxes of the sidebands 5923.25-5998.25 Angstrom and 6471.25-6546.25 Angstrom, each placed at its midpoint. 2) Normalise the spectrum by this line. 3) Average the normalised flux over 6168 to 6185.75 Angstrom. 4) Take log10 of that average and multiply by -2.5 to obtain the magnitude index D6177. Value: 0.37 mag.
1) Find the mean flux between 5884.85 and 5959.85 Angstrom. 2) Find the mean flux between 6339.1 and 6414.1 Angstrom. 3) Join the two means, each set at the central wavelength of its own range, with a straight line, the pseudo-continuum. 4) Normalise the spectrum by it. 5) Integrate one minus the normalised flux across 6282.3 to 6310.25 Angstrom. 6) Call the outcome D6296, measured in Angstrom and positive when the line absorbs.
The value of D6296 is 4.92 Angstrom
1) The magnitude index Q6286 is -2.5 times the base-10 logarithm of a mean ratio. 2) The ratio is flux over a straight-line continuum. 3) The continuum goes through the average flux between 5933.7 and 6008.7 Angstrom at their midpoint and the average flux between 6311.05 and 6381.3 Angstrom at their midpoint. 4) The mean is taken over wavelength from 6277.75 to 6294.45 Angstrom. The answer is 0.30 mag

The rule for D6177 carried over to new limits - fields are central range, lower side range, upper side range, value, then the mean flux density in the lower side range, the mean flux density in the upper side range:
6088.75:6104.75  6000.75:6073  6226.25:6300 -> -0.17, 17.3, 13.7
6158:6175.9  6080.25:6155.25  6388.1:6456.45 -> 0.50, 19.9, 24.2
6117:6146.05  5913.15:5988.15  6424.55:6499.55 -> -0.14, 13.6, 25.9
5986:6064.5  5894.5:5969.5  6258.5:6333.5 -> -0.23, 12.7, 16.8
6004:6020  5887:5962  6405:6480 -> -0.14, 12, 25.6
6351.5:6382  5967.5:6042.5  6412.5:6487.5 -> 0.13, 15.9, 25.7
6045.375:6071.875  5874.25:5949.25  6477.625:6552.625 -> -0.16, 11.7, 28.6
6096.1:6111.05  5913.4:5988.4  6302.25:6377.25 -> -0.19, 13.6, 20.5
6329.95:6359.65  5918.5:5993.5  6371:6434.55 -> 0.01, 13.9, 22.9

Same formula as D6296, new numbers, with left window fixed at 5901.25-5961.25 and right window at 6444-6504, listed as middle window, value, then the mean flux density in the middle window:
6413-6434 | 0.7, 24.3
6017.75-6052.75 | -4.1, 17.5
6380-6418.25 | 3.2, 22.6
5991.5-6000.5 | -1.0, 16.4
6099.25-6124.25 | -2.0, 18.9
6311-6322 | 1.7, 19.1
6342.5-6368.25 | 2.2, 21.5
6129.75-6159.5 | -3.4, 20.4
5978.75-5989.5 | -0.5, 15.1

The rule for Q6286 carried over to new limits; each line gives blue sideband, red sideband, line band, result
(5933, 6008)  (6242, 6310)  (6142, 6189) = -0.08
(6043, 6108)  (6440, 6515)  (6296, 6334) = 0.24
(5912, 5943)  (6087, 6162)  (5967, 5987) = 0.04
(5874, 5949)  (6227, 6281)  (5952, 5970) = -0.13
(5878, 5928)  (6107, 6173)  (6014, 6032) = -0.16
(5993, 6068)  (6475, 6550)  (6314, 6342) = 0.20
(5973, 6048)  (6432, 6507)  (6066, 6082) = -0.05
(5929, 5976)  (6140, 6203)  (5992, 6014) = -0.14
